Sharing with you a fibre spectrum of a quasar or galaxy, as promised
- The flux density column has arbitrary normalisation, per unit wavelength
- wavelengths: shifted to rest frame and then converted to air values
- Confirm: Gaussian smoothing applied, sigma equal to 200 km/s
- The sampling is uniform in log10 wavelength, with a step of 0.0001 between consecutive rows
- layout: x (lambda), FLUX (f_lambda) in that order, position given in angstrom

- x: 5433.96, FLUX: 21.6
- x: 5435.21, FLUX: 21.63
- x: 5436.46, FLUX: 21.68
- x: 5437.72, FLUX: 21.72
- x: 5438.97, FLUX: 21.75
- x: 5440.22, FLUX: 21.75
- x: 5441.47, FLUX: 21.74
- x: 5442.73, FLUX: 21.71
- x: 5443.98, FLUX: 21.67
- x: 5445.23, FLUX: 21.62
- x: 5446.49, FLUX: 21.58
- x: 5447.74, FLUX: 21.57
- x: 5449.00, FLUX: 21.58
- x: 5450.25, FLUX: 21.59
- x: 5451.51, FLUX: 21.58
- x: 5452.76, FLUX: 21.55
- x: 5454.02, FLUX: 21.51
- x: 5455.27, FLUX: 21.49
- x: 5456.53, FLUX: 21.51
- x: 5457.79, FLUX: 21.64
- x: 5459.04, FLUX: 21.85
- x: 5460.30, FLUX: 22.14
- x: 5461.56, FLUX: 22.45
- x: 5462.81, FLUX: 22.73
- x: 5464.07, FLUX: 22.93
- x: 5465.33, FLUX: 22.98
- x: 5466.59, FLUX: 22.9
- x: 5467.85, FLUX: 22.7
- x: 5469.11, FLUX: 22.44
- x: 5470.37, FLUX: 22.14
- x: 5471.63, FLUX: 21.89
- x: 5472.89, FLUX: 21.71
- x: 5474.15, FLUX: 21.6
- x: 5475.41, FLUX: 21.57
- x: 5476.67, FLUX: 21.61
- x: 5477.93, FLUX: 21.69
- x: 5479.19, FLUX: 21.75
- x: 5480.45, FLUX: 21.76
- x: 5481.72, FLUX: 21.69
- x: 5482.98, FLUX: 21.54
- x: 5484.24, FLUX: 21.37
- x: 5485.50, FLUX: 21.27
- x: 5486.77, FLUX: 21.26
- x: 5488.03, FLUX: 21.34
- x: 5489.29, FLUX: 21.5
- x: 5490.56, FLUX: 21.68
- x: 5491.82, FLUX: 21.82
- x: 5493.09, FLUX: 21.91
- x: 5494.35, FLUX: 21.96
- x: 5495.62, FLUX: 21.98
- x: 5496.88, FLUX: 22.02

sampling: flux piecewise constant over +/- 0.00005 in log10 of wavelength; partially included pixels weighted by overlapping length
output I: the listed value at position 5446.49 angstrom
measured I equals 21.58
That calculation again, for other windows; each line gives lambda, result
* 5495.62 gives 21.98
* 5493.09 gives 21.91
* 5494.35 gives 21.96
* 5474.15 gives 21.6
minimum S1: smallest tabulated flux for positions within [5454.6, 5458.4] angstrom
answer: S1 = 21.49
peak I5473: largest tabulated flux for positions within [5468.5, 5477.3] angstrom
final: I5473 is 22.44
